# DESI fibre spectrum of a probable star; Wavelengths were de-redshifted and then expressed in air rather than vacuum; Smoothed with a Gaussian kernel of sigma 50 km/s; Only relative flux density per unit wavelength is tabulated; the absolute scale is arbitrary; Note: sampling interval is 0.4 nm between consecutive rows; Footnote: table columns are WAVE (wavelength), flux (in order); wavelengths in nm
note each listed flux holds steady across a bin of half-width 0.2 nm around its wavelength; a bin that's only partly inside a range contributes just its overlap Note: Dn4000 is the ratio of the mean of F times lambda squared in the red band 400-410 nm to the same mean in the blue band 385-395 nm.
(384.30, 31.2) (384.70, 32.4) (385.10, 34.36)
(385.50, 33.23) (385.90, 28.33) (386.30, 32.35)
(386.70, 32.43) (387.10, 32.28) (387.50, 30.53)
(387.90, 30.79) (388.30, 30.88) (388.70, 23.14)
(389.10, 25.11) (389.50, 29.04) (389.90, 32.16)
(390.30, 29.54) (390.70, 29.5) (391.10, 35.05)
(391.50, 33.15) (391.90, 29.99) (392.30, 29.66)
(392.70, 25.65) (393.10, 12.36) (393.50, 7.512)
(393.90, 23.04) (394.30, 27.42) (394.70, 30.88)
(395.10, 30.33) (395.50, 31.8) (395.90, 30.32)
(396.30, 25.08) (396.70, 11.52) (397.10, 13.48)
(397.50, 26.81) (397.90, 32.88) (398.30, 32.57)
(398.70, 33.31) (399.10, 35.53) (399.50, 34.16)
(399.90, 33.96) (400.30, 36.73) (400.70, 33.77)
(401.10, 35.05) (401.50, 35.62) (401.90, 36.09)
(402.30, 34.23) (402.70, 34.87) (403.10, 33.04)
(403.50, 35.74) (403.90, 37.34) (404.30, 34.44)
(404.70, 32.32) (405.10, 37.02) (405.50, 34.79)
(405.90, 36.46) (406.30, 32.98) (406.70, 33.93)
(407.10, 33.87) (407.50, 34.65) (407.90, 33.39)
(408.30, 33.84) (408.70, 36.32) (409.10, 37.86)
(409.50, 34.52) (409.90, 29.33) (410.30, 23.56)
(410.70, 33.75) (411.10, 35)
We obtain 1.33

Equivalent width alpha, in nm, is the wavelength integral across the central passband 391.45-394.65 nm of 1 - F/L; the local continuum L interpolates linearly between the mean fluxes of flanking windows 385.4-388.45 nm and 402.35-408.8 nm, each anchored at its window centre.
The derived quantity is 0.878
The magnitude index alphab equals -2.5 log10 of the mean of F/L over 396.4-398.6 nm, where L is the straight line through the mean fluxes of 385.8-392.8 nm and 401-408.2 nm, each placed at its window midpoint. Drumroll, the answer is 0.33 mag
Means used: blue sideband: 30.1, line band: 24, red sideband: 34.8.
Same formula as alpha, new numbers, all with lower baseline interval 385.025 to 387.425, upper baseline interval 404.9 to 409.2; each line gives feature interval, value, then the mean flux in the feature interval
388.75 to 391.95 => 0.240 nm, 30.1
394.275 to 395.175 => 0.090 nm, 29.8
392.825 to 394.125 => 0.701 nm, 15.2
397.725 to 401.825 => -0.062 nm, 34.4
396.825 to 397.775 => 0.371 nm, 20.5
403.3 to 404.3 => -0.048 nm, 36.1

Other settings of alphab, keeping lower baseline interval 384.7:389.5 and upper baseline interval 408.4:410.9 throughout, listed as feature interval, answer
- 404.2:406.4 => -0.08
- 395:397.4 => 0.30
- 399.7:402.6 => -0.11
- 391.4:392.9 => 0.05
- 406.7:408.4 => -0.05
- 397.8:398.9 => -0.05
